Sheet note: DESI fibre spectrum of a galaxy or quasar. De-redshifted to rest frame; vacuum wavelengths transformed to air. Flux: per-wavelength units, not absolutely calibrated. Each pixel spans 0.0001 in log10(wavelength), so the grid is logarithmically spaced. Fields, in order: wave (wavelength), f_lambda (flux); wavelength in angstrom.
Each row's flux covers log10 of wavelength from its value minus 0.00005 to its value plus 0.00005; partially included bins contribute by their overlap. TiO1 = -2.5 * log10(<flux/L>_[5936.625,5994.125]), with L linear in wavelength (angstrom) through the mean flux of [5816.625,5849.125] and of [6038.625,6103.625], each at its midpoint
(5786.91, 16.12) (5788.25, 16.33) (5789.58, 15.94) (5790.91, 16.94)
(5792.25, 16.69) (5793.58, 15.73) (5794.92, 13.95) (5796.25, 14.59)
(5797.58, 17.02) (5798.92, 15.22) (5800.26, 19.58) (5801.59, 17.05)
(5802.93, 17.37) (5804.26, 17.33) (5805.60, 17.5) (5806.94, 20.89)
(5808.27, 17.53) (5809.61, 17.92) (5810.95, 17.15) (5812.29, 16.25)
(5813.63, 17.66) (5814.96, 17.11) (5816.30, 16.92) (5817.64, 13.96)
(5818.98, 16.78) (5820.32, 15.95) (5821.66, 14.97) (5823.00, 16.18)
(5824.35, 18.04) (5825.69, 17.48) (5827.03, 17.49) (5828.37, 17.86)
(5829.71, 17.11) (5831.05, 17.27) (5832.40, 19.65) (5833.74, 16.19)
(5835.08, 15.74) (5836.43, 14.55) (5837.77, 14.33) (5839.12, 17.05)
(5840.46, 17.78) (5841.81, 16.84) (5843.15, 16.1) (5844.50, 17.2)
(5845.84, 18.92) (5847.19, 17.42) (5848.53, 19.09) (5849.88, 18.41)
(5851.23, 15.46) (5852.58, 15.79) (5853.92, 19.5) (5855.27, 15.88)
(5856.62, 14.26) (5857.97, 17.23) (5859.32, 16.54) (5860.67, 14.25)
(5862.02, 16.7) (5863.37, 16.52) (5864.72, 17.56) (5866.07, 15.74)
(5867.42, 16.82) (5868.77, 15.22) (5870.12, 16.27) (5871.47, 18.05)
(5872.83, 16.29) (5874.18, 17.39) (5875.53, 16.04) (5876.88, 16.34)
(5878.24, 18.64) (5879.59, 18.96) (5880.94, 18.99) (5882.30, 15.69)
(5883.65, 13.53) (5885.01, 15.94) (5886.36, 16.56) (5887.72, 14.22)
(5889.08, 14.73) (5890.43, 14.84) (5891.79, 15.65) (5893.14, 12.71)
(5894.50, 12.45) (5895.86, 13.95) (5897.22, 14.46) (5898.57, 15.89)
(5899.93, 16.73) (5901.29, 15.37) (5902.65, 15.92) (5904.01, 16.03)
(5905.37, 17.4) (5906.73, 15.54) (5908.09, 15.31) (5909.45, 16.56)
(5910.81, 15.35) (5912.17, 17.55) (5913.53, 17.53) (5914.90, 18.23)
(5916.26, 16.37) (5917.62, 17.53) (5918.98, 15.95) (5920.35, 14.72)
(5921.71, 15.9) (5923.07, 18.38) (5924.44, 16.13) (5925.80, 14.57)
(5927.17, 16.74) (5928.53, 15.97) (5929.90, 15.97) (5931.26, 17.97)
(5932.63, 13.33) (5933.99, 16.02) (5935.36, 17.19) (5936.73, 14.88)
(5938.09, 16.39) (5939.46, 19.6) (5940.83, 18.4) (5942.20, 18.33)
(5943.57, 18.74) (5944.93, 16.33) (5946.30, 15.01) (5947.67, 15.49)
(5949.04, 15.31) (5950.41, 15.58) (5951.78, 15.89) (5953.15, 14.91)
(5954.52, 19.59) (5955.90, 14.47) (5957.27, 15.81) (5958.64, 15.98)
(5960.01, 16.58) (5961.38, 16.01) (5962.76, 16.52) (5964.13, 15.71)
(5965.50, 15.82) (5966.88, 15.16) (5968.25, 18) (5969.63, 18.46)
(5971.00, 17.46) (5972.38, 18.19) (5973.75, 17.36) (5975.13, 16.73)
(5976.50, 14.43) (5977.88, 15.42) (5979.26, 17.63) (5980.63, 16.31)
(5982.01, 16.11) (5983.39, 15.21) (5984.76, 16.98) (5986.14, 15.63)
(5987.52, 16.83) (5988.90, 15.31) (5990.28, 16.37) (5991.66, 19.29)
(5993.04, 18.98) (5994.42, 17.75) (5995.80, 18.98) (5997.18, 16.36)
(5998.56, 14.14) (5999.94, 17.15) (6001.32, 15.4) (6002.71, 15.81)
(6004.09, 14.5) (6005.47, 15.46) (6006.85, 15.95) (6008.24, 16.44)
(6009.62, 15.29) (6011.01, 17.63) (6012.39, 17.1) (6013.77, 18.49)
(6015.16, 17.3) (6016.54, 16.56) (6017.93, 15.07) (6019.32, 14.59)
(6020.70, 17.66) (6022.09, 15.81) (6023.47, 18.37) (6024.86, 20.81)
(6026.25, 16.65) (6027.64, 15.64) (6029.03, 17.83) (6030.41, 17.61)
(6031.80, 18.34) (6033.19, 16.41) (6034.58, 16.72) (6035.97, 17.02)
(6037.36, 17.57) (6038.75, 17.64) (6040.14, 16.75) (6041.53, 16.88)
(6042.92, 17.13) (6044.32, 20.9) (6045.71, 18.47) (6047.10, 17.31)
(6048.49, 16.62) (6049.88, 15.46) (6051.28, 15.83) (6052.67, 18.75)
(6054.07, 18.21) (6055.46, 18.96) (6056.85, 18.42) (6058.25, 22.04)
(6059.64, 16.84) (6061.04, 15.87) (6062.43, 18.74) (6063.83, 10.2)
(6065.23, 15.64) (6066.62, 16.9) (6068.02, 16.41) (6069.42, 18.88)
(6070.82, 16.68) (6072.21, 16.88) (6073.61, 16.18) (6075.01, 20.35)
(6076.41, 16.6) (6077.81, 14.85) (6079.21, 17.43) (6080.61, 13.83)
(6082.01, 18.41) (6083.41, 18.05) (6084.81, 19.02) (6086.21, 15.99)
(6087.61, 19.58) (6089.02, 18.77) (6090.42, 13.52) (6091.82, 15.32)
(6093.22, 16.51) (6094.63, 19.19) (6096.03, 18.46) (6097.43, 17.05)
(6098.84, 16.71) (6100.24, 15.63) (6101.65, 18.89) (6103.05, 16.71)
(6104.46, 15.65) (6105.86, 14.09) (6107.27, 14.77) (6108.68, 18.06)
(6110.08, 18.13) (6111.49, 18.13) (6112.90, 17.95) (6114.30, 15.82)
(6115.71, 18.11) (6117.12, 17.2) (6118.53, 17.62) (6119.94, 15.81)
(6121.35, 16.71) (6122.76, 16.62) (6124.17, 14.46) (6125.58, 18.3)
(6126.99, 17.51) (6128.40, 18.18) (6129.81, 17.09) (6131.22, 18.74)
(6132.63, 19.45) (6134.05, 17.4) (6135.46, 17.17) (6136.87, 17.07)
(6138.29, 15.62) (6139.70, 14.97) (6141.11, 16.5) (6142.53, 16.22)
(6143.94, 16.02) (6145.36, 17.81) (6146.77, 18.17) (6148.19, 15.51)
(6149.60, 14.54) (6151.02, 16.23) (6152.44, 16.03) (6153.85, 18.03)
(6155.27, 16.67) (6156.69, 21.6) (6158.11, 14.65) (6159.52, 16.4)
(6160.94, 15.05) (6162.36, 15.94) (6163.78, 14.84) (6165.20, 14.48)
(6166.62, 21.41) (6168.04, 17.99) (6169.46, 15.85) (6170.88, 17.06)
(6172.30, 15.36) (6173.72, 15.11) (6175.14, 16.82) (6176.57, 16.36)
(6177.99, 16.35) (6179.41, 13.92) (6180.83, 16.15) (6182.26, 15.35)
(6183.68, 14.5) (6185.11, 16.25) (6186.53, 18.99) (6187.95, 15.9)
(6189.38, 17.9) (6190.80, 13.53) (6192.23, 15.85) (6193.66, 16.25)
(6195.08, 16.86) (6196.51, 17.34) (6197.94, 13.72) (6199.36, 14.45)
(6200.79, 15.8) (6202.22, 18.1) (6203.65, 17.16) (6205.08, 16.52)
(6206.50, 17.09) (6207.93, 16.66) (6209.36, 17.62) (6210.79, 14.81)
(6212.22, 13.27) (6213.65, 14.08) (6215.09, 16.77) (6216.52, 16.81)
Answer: 0.03 mag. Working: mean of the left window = 16.8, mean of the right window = 17.2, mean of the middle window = 16.6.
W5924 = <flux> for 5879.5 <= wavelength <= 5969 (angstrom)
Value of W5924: 16.1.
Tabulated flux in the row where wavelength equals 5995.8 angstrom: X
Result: 18.98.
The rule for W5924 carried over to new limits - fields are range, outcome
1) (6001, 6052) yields 16.9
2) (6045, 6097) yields 17.2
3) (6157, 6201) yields 16.1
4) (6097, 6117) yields 16.8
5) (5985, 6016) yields 16.6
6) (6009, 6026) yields 17.1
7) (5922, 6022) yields 16.5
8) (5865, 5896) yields 15.9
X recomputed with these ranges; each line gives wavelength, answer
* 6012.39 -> 17.1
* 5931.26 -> 17.97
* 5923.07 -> 18.38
